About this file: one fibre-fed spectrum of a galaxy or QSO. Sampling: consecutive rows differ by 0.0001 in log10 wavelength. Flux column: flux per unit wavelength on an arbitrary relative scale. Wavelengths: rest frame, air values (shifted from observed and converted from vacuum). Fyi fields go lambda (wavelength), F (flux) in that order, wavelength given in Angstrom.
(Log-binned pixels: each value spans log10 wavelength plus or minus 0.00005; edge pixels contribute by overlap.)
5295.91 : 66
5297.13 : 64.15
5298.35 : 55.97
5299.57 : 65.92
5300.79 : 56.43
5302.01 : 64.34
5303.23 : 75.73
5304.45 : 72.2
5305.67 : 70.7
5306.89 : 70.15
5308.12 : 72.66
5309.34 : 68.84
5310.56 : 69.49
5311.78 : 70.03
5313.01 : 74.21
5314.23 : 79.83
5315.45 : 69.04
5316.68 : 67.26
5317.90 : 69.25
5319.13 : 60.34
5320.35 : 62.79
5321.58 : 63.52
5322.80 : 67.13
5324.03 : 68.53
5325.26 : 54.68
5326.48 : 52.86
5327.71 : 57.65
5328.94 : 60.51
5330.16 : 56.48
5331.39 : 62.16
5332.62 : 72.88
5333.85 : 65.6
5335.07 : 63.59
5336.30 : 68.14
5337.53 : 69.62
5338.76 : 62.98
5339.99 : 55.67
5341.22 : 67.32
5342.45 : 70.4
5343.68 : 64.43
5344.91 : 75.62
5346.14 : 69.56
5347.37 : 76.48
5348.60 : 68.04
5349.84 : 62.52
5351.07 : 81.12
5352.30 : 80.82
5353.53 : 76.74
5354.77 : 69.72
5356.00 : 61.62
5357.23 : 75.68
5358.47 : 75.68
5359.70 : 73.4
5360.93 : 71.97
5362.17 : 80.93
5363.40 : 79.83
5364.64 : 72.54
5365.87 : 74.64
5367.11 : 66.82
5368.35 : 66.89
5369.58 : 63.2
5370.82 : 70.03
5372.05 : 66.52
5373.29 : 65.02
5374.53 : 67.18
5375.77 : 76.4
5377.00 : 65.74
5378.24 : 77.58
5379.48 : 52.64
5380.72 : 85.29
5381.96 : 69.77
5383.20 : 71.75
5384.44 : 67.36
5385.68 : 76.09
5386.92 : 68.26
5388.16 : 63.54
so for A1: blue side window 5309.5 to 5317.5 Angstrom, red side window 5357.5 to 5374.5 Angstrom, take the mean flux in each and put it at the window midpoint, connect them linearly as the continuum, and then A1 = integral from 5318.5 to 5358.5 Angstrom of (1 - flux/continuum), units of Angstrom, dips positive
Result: 2.7 Angstrom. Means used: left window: 71.5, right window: 71.3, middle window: 66.6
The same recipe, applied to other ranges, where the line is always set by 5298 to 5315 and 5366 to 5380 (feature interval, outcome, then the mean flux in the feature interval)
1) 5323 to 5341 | 1.6 Angstrom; 62.5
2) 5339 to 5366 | -1.5 Angstrom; 71.9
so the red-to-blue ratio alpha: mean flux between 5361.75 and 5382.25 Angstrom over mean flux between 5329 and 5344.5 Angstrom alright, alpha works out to 1.1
